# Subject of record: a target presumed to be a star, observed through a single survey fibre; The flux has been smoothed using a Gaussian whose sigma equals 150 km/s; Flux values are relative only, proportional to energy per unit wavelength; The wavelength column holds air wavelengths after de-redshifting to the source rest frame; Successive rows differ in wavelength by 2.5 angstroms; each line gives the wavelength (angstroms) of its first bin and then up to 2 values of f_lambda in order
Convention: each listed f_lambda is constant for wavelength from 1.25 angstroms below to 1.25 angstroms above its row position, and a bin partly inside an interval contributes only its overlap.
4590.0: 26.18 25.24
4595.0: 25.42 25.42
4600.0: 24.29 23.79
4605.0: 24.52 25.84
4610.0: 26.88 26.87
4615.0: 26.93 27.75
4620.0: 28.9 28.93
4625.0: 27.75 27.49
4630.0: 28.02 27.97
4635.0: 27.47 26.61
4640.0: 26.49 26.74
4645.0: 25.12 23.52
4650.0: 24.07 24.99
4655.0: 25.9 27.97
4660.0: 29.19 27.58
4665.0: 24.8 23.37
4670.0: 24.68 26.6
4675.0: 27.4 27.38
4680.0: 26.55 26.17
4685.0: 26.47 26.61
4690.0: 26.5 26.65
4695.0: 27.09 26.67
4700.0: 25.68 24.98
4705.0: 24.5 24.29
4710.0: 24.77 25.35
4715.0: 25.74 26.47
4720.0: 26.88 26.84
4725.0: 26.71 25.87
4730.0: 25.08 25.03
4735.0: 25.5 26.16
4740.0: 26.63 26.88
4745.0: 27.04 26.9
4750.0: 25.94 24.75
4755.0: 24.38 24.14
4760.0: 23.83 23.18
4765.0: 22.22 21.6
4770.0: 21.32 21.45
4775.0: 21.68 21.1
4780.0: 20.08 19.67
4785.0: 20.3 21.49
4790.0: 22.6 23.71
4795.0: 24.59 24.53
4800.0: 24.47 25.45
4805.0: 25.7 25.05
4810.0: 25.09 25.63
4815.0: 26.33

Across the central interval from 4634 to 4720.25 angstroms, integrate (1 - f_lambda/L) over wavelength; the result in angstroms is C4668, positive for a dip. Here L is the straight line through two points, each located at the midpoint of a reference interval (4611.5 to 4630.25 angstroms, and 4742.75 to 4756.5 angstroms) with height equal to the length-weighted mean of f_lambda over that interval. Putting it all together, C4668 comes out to 3.01 angstroms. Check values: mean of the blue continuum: 27.8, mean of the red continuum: 25.9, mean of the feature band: 26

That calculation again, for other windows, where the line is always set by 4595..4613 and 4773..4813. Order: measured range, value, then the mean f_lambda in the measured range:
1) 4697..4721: -1.4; 25.5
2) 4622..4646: -2.2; 27.2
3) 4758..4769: 0.3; 22.8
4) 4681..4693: -1.0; 26.5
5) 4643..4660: -0.6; 25.6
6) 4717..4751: -3.5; 26.3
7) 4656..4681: -2.0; 26.5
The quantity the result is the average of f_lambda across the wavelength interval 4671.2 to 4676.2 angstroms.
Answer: 27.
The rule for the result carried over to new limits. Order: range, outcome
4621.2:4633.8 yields 28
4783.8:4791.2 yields 21.5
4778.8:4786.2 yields 20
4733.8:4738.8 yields 25.8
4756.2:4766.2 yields 23.4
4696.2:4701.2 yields 26.2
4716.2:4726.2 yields 26.7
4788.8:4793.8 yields 23.2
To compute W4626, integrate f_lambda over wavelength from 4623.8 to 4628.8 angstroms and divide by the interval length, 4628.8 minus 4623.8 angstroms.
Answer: 27.6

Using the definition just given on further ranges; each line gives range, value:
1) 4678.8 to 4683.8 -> 26.4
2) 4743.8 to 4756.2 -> 25.8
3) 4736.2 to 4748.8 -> 26.7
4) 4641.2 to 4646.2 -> 25.9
